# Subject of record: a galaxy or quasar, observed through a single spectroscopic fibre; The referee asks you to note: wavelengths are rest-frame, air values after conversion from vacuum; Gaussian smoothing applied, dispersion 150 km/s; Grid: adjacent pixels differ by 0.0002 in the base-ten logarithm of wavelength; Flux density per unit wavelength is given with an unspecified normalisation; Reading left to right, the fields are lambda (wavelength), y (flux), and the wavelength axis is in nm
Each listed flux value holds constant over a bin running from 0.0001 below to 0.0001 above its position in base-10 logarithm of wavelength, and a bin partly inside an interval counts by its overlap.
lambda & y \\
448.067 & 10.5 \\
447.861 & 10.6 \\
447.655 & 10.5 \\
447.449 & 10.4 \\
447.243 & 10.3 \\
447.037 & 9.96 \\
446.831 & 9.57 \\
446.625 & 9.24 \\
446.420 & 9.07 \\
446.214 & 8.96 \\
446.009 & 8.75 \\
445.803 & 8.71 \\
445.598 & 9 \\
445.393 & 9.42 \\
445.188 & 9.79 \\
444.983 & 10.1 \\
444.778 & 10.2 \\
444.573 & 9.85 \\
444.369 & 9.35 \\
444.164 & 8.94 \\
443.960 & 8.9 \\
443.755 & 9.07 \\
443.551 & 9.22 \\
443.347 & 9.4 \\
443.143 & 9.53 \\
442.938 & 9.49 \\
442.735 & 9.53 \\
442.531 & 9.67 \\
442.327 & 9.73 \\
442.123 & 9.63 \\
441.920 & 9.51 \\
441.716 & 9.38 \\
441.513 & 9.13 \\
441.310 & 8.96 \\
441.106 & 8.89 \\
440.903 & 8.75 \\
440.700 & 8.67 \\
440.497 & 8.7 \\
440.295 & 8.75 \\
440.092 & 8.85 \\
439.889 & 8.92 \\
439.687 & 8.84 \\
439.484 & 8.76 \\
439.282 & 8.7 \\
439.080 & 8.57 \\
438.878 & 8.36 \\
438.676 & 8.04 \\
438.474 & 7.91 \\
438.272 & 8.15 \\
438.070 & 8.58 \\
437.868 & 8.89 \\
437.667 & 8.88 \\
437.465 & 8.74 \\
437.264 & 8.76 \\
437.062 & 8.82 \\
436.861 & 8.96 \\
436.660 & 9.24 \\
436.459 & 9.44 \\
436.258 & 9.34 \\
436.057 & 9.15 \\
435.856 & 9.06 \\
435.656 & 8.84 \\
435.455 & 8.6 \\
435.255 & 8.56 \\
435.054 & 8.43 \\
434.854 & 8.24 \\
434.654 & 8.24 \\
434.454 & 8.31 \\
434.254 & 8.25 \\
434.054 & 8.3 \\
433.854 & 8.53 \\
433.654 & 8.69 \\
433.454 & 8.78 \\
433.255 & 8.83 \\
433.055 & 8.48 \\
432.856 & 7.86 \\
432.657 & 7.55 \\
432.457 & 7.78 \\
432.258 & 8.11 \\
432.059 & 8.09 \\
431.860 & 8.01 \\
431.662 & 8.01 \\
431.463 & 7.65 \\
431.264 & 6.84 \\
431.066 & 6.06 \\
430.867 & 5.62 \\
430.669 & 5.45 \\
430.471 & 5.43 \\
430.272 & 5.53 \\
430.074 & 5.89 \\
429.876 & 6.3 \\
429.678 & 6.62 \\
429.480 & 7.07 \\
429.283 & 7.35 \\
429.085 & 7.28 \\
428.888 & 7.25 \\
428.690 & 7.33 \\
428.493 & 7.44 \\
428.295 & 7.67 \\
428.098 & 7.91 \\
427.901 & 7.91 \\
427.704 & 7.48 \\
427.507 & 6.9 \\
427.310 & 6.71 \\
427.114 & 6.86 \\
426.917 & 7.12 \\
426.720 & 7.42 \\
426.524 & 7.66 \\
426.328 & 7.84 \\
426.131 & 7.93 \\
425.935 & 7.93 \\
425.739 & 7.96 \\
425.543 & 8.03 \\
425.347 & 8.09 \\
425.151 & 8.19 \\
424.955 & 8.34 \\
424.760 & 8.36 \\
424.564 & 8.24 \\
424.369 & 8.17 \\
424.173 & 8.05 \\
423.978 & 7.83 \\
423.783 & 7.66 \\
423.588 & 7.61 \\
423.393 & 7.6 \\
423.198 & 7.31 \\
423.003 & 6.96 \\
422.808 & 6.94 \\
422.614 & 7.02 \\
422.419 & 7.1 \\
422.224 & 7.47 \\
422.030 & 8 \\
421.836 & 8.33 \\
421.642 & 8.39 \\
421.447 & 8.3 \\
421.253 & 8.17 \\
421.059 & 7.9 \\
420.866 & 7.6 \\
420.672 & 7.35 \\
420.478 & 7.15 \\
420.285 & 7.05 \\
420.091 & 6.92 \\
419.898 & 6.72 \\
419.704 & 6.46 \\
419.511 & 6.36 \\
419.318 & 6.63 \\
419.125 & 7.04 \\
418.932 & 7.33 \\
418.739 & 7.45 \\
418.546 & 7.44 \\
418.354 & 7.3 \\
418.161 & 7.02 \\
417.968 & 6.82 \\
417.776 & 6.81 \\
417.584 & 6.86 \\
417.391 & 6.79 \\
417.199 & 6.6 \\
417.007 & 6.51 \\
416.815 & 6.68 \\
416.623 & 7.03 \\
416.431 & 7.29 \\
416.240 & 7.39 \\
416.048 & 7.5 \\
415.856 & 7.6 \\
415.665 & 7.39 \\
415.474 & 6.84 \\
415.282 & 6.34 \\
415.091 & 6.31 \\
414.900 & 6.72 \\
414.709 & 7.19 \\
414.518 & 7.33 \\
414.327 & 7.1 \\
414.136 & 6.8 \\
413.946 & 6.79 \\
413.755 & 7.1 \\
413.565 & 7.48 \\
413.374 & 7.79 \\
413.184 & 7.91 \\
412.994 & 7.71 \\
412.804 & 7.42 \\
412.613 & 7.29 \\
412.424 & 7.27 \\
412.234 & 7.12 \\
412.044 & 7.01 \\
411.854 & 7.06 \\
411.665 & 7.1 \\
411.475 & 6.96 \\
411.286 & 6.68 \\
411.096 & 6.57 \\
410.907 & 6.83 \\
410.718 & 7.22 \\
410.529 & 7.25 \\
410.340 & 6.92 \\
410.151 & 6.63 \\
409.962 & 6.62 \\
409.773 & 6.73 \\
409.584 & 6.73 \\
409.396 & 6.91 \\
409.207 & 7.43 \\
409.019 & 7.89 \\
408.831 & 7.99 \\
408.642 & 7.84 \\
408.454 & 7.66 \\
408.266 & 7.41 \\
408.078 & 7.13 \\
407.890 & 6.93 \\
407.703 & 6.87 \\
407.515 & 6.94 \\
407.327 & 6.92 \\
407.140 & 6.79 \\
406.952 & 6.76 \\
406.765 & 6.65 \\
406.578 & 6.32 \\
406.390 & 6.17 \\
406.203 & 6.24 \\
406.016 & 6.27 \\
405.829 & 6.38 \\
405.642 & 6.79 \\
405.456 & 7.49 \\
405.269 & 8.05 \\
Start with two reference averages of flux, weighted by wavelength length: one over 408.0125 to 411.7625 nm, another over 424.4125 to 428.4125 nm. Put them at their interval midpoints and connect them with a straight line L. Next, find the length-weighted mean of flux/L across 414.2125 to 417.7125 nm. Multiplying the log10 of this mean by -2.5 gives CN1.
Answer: 0.06 mag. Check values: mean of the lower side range 7.12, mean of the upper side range 7.73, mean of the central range 6.97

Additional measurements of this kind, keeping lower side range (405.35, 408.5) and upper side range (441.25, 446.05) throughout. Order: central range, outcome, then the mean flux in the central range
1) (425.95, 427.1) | 0.09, 7.56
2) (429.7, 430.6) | 0.40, 5.84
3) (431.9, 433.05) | 0.09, 7.93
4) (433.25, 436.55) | 0.01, 8.68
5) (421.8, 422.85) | 0.06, 7.46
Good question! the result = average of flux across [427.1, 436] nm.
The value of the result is 7.58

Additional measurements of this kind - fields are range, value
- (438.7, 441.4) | 8.73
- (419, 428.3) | 7.55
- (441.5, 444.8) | 9.43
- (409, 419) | 7.07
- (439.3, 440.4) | 8.82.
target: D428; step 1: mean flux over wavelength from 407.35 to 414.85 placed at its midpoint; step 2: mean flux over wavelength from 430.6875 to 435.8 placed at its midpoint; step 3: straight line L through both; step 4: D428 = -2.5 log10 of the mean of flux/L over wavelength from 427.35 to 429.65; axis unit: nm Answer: 0.06 mag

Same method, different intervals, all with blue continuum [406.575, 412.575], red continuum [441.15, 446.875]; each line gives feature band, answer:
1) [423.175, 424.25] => 0.04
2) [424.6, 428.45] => 0.07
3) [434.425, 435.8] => 0.03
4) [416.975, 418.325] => 0.12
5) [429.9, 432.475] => 0.25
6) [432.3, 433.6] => 0.05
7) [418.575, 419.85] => 0.12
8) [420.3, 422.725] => 0.02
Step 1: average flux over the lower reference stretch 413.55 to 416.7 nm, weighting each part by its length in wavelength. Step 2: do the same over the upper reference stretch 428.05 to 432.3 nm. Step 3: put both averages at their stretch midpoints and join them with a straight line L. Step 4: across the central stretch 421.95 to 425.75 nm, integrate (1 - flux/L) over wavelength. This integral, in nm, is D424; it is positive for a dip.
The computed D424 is -0.41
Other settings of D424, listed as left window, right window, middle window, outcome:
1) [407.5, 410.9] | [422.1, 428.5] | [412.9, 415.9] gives 0.07 nm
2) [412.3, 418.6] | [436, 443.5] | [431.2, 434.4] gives 0.12 nm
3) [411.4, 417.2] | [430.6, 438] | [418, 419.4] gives 0.04 nm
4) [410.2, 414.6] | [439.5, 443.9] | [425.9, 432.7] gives 0.96 nm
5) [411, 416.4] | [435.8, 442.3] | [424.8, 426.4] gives -0.02 nm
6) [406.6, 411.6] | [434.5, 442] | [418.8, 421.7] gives 0.16 nm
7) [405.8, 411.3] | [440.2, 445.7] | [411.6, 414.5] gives -0.01 nm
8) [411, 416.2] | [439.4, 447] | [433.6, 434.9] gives 0.04 nm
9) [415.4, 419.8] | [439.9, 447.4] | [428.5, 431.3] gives 0.57 nm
